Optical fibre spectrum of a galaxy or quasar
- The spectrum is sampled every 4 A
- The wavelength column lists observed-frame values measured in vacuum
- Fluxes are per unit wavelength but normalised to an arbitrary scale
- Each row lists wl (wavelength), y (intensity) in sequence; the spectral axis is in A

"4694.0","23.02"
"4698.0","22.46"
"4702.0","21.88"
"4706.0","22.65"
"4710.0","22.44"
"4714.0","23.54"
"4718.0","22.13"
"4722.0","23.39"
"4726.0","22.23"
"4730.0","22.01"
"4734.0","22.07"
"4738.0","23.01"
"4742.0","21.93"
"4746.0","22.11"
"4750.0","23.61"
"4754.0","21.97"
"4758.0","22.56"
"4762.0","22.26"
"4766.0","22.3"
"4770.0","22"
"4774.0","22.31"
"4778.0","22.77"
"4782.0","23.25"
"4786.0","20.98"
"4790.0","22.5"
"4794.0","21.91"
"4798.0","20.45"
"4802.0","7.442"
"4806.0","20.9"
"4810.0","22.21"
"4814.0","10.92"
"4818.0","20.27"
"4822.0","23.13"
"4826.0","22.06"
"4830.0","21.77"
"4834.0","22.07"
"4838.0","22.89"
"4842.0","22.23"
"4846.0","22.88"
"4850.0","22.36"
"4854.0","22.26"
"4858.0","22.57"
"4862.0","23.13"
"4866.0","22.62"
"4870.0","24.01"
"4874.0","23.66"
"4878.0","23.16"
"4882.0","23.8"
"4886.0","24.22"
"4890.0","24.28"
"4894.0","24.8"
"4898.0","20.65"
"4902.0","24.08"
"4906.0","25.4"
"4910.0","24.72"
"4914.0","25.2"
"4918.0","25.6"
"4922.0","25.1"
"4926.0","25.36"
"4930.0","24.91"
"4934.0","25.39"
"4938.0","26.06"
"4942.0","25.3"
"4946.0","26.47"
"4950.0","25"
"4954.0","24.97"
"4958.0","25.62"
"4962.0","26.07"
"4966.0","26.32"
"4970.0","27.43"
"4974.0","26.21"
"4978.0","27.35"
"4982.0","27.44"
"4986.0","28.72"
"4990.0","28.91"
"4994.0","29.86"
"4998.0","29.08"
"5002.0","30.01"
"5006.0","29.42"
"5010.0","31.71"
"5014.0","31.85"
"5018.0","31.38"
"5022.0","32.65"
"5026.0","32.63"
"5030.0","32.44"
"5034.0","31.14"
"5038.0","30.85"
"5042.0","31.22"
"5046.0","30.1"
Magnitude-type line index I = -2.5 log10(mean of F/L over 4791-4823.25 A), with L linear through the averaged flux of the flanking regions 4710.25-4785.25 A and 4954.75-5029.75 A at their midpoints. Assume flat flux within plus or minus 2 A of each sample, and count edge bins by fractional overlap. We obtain 0.29 mag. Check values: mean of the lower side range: 22.5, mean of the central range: 18.4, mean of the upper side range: 29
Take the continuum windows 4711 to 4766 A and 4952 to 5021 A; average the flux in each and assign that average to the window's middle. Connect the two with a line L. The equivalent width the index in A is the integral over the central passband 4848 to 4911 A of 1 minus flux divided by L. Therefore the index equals 5.9 A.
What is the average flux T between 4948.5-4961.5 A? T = 25.3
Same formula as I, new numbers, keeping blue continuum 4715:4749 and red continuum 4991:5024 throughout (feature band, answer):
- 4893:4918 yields 0.143 mag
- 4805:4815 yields 0.320 mag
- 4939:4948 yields 0.114 mag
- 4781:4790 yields 0.092 mag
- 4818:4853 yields 0.147 mag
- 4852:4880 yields 0.149 mag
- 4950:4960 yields 0.155 mag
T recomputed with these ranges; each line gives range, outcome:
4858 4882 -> 23.3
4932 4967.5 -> 25.7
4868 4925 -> 24.2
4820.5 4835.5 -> 22.2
